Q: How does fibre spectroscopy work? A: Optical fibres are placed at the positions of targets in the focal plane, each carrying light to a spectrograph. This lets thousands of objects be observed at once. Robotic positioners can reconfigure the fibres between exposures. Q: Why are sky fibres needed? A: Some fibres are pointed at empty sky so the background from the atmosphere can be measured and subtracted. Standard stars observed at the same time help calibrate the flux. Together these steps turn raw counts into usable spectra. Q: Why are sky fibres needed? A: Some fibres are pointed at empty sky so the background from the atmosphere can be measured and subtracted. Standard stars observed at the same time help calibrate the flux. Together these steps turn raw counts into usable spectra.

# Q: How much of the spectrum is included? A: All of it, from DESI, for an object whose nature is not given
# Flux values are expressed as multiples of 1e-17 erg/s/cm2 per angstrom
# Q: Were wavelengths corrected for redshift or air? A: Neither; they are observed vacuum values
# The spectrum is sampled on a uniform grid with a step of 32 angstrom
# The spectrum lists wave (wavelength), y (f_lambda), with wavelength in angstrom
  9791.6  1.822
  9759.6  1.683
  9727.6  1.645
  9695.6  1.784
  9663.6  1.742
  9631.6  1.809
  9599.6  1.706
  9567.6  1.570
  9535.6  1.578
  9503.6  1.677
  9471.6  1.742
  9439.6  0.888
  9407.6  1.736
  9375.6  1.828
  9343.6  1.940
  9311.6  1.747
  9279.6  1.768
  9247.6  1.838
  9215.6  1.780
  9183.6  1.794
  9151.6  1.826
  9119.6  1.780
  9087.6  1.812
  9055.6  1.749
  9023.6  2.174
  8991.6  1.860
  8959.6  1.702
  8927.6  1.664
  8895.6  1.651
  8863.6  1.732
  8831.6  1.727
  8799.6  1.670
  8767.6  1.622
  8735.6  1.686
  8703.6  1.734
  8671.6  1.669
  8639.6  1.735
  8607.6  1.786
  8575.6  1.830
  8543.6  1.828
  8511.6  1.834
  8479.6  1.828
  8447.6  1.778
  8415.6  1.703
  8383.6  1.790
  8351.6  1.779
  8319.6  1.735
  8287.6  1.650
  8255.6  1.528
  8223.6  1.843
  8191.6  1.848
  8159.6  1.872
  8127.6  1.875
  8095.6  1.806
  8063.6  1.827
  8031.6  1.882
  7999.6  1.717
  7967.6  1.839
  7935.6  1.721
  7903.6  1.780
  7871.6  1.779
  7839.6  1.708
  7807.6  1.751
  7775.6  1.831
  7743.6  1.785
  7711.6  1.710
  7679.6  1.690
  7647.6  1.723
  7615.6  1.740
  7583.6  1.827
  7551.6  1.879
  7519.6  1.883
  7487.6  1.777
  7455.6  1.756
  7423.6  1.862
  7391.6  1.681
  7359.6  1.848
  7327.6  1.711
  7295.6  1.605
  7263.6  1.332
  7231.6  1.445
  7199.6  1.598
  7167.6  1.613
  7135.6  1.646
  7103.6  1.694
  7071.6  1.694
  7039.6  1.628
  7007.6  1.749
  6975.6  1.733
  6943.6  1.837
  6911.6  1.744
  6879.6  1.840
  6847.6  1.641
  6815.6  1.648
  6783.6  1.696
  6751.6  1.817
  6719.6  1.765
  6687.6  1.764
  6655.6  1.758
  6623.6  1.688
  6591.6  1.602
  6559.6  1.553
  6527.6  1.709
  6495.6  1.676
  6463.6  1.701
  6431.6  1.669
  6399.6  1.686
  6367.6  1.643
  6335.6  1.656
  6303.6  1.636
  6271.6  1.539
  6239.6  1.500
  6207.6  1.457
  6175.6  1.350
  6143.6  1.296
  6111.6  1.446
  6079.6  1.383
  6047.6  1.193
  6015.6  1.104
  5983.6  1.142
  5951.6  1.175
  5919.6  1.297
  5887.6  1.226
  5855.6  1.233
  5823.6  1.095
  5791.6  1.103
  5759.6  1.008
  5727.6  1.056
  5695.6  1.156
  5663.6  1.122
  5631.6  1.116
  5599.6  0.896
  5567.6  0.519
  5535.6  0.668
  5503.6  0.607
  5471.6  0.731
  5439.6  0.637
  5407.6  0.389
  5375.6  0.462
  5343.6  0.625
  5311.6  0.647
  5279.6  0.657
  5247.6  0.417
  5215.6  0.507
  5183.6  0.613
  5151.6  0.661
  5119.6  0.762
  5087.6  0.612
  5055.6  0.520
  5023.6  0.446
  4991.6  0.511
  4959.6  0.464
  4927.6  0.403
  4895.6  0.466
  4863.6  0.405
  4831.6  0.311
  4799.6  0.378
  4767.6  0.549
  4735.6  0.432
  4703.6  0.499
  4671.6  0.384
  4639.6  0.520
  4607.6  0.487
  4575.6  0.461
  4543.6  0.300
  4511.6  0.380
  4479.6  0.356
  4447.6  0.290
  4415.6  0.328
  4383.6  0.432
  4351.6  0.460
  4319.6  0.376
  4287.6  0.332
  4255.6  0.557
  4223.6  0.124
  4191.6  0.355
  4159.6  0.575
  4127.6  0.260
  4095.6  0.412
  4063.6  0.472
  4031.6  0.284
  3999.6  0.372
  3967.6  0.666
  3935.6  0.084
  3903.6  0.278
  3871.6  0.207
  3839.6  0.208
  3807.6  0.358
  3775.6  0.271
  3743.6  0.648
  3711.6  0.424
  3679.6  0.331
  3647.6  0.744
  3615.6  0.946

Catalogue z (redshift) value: 0.40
